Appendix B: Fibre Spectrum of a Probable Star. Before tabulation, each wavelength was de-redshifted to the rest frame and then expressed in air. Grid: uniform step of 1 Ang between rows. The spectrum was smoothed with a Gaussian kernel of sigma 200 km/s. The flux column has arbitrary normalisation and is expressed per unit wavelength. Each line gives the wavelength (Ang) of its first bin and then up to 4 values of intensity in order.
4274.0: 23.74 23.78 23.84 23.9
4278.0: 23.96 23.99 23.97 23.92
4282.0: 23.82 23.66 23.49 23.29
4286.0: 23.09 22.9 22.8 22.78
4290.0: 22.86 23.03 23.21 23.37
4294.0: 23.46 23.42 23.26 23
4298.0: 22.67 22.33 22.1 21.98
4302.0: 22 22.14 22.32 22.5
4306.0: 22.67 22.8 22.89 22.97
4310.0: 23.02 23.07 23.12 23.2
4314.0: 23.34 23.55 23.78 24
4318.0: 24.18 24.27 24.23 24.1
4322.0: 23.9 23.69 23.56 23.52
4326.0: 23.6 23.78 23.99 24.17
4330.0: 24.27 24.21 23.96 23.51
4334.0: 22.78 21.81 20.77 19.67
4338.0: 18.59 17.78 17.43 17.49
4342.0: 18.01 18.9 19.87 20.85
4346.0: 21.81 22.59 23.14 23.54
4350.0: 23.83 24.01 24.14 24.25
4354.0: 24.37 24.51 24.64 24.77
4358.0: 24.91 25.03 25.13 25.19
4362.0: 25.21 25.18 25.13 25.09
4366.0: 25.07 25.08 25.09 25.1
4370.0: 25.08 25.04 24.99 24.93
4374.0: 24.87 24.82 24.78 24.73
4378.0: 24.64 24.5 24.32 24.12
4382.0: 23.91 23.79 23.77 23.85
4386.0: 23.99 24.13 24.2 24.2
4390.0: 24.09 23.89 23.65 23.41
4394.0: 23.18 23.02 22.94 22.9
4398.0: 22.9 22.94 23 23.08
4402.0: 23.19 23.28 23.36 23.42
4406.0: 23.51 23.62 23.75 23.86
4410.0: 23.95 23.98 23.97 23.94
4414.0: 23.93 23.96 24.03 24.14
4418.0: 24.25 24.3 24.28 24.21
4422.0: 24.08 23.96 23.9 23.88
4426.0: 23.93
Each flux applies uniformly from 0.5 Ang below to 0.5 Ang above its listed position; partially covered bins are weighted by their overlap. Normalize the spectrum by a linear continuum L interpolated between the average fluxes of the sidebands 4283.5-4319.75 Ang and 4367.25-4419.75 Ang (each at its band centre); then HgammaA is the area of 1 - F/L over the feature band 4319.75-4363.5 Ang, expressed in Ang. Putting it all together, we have 1.2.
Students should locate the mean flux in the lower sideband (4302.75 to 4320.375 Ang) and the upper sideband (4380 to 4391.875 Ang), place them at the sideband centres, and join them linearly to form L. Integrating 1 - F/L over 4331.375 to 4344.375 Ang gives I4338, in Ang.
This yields 1.9 Ang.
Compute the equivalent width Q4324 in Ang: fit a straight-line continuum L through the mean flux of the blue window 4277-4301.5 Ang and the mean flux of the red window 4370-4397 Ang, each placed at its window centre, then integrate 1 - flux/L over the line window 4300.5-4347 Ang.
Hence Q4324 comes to 2.34 Ang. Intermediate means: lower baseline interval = 23.2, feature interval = 22.4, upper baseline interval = 24.1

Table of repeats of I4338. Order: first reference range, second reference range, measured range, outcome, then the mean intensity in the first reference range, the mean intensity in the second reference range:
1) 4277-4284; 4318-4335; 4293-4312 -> 0.9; 23.9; 23.8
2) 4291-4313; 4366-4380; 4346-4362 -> 0.1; 22.8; 24.9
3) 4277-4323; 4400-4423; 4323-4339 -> 0.5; 23.2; 23.8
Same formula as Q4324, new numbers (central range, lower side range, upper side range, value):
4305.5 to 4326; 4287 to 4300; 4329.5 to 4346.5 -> -1.57 Ang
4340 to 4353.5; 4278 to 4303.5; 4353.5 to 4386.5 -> 1.49 Ang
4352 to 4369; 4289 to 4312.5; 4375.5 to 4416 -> -1.10 Ang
